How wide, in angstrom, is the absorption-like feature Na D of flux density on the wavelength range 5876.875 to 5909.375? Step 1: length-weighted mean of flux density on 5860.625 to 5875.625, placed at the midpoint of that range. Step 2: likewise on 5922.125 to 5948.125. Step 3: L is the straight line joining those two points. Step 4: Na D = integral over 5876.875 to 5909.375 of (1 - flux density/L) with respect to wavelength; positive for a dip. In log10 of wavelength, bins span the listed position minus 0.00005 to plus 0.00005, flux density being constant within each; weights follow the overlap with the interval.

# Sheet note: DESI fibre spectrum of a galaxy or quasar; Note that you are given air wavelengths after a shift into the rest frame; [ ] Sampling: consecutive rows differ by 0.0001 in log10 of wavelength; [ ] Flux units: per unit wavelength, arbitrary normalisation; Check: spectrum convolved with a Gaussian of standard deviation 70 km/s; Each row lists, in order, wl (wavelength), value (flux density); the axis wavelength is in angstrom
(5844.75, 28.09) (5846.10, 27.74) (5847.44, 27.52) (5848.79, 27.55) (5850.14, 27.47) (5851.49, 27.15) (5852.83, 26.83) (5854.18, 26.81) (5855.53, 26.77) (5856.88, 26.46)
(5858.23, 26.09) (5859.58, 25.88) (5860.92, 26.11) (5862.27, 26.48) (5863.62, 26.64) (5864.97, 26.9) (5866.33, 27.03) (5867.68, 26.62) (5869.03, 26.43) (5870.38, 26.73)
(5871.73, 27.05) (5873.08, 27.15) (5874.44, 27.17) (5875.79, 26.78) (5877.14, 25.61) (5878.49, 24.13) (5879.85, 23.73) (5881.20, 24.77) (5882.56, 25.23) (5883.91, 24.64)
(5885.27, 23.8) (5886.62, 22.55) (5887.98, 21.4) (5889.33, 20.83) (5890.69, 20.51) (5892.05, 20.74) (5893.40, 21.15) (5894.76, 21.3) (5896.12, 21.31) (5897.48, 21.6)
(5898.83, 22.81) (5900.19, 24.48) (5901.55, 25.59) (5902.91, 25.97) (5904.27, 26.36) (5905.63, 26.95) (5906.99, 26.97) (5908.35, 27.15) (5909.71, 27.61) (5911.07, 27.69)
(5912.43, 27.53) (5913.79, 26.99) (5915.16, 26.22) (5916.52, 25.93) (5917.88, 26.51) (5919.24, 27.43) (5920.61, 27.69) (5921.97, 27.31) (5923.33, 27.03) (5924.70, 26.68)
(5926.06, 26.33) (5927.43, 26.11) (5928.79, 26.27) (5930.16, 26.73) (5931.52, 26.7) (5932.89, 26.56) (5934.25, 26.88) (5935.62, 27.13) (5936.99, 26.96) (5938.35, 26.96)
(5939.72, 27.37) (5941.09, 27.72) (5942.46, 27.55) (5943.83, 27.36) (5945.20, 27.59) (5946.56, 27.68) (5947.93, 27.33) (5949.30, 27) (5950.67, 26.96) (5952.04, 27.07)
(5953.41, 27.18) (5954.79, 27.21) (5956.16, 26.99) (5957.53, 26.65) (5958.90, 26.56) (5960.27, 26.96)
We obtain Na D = 3.8 angstrom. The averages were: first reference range 26.8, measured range 23.7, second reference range 27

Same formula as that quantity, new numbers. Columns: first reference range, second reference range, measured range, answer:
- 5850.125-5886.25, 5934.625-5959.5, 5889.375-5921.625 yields 2.0 angstrom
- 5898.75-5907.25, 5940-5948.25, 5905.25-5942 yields -0.5 angstrom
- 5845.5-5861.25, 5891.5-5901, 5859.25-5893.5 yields -0.8 angstrom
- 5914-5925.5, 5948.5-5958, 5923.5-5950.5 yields -0.1 angstrom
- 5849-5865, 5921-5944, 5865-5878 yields 0.0 angstrom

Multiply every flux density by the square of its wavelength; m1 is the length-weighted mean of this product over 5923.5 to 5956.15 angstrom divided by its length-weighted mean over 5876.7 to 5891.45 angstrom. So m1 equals 1.2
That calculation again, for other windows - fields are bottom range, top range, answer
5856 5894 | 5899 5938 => 1.08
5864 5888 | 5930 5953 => 1.09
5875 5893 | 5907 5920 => 1.16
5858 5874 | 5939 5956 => 1.05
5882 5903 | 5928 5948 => 1.22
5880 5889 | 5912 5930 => 1.15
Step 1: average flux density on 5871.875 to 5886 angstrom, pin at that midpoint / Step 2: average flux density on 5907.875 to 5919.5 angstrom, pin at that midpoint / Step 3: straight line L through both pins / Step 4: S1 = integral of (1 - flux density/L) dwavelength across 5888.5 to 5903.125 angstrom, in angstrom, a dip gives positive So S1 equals 2.2 angstrom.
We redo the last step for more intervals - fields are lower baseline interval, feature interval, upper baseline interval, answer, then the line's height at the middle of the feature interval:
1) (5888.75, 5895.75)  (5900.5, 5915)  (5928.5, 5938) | -2.30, 23.1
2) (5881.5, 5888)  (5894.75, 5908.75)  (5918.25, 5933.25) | 0.20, 25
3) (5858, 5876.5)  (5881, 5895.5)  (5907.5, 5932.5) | 2.38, 26.8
